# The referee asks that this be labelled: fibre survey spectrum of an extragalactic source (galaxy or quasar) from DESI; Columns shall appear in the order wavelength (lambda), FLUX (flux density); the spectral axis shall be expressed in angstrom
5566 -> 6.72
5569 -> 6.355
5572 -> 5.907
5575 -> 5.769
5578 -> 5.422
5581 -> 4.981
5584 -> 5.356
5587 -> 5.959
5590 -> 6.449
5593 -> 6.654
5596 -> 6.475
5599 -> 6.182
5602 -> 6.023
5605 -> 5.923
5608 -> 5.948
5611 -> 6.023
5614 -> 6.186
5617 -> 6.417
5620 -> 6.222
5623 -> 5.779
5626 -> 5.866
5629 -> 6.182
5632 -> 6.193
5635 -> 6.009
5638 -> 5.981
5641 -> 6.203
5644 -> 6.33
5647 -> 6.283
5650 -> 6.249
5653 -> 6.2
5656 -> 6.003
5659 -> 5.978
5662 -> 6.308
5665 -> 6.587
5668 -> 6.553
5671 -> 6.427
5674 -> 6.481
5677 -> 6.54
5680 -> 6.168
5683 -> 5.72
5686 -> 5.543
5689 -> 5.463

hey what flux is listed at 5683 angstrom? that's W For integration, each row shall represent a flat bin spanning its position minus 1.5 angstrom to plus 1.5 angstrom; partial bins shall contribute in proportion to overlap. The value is 5.72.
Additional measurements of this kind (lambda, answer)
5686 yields 5.543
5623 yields 5.779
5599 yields 6.182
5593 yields 6.654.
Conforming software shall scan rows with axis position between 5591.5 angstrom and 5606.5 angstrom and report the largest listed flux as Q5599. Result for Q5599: 6.654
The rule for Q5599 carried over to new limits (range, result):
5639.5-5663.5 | 6.33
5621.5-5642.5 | 6.203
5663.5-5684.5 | 6.587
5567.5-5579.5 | 6.355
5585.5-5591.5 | 6.449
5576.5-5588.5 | 5.959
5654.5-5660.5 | 6.003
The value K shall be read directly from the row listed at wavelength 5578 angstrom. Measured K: 5.422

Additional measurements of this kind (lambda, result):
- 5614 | 6.186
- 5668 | 6.553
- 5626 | 5.866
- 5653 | 6.2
